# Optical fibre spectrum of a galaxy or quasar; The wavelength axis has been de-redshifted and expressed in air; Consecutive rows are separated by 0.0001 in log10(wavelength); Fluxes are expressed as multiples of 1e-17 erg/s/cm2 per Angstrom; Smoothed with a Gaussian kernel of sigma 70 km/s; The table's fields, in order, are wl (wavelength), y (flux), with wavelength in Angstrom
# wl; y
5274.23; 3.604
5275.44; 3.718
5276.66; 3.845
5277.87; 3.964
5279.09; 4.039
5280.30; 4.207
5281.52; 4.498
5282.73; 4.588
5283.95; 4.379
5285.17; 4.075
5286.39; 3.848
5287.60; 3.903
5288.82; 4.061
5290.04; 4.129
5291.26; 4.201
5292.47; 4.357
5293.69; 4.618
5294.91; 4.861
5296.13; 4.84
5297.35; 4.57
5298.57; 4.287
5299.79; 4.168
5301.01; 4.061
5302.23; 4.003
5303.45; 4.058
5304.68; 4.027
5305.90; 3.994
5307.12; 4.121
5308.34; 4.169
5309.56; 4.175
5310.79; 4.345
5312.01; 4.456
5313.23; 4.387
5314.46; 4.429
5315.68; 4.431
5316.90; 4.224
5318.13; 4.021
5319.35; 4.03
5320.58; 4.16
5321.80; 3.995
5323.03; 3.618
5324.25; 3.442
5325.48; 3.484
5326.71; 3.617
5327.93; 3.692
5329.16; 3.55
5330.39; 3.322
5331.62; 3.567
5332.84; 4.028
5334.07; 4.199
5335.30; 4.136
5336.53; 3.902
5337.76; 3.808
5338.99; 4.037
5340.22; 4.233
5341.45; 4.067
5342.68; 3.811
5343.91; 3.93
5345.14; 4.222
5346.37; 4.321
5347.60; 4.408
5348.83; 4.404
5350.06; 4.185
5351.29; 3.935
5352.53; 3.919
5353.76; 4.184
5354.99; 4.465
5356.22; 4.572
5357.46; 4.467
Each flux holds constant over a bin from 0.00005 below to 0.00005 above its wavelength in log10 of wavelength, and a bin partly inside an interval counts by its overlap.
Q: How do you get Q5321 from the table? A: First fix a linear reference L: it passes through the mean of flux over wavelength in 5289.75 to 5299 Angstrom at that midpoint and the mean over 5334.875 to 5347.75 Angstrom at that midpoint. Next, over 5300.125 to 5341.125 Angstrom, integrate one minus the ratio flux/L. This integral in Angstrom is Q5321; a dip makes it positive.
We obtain 2.6 Angstrom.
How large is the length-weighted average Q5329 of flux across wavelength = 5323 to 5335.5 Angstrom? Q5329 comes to 3.69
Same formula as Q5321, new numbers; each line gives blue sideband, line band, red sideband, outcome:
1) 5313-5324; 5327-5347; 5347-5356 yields 1.2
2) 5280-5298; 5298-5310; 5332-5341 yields 0.4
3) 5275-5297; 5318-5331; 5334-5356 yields 1.4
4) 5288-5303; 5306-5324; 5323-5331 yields -1.5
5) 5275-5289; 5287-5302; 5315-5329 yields -1.1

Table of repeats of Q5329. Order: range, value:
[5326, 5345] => 3.87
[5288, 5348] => 4.09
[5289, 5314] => 4.29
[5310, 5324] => 4.17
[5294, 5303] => 4.4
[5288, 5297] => 4.43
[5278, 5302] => 4.29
